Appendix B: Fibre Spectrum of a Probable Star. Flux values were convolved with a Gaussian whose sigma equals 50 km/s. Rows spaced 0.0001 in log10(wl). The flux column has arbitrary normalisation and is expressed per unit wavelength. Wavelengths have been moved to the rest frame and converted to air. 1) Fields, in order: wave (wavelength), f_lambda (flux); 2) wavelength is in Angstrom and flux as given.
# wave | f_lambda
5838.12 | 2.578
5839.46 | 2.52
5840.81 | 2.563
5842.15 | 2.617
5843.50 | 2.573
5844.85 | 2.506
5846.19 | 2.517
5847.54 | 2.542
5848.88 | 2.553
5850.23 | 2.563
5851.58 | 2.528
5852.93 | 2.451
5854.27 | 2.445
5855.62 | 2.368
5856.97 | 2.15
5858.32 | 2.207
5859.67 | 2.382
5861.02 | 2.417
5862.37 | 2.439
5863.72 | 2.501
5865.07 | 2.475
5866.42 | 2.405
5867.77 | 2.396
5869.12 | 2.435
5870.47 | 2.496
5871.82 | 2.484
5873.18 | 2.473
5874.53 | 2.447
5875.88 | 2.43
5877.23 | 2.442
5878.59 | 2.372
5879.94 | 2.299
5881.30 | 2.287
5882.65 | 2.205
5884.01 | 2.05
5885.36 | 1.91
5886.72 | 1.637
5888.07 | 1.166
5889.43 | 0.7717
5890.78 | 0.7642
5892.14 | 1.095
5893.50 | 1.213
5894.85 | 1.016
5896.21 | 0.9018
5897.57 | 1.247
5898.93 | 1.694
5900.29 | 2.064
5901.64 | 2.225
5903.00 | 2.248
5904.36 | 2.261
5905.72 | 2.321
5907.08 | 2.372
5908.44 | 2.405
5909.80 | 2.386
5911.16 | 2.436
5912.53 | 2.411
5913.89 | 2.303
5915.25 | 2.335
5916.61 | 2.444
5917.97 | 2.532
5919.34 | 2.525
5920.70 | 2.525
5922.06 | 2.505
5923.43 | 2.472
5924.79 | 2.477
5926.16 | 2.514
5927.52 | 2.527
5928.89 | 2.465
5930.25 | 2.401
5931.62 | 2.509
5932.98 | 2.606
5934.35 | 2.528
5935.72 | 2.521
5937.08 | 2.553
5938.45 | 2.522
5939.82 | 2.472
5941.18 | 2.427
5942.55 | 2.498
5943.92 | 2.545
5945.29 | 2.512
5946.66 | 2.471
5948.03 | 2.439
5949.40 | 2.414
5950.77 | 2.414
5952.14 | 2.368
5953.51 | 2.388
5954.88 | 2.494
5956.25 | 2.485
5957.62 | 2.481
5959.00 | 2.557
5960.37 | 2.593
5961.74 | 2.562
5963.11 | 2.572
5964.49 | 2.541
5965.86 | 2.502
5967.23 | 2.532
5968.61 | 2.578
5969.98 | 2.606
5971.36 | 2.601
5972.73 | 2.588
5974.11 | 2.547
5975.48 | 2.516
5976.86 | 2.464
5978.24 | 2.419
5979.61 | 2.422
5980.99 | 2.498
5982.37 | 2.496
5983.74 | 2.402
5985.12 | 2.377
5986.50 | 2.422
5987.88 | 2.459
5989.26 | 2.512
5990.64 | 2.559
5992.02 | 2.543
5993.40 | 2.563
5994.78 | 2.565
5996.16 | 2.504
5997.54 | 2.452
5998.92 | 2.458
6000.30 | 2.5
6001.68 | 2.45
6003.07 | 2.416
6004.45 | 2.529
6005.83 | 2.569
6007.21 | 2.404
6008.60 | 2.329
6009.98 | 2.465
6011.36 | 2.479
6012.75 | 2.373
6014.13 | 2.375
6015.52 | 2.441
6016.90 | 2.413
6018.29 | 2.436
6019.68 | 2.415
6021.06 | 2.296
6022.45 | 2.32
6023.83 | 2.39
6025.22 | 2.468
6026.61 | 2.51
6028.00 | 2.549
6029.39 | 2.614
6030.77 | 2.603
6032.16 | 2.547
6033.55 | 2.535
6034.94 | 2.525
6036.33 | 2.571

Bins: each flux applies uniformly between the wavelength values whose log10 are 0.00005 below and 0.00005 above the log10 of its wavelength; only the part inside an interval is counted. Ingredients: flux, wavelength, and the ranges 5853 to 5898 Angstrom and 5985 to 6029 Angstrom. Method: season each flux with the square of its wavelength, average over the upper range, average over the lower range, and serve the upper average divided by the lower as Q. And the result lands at 1.27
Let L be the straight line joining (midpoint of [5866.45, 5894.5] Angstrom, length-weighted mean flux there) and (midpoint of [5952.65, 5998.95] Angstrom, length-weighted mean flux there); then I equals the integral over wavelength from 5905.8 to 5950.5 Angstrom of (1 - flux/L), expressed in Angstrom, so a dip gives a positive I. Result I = -4.63 Angstrom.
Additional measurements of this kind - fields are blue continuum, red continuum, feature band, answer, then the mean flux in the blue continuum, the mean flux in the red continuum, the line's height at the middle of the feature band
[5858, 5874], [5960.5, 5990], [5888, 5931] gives 7.28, 2.43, 2.51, 2.46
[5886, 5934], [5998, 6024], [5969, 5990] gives -1.64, 2.05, 2.43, 2.31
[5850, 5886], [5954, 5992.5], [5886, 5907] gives 7.64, 2.37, 2.51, 2.41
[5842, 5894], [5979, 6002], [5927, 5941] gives -0.91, 2.2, 2.48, 2.35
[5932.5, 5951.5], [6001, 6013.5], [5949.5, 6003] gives -0.65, 2.49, 2.45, 2.47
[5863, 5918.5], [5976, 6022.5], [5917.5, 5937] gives -2.84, 2.06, 2.45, 2.19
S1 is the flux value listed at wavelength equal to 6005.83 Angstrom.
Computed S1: 2.569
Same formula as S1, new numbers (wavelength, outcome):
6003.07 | 2.416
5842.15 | 2.617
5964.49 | 2.541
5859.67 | 2.382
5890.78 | 0.7642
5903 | 2.248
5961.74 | 2.562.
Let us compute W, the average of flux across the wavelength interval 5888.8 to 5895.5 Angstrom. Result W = 0.974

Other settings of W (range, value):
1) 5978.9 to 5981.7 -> 2.46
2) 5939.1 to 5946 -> 2.49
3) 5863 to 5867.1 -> 2.46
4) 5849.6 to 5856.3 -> 2.47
